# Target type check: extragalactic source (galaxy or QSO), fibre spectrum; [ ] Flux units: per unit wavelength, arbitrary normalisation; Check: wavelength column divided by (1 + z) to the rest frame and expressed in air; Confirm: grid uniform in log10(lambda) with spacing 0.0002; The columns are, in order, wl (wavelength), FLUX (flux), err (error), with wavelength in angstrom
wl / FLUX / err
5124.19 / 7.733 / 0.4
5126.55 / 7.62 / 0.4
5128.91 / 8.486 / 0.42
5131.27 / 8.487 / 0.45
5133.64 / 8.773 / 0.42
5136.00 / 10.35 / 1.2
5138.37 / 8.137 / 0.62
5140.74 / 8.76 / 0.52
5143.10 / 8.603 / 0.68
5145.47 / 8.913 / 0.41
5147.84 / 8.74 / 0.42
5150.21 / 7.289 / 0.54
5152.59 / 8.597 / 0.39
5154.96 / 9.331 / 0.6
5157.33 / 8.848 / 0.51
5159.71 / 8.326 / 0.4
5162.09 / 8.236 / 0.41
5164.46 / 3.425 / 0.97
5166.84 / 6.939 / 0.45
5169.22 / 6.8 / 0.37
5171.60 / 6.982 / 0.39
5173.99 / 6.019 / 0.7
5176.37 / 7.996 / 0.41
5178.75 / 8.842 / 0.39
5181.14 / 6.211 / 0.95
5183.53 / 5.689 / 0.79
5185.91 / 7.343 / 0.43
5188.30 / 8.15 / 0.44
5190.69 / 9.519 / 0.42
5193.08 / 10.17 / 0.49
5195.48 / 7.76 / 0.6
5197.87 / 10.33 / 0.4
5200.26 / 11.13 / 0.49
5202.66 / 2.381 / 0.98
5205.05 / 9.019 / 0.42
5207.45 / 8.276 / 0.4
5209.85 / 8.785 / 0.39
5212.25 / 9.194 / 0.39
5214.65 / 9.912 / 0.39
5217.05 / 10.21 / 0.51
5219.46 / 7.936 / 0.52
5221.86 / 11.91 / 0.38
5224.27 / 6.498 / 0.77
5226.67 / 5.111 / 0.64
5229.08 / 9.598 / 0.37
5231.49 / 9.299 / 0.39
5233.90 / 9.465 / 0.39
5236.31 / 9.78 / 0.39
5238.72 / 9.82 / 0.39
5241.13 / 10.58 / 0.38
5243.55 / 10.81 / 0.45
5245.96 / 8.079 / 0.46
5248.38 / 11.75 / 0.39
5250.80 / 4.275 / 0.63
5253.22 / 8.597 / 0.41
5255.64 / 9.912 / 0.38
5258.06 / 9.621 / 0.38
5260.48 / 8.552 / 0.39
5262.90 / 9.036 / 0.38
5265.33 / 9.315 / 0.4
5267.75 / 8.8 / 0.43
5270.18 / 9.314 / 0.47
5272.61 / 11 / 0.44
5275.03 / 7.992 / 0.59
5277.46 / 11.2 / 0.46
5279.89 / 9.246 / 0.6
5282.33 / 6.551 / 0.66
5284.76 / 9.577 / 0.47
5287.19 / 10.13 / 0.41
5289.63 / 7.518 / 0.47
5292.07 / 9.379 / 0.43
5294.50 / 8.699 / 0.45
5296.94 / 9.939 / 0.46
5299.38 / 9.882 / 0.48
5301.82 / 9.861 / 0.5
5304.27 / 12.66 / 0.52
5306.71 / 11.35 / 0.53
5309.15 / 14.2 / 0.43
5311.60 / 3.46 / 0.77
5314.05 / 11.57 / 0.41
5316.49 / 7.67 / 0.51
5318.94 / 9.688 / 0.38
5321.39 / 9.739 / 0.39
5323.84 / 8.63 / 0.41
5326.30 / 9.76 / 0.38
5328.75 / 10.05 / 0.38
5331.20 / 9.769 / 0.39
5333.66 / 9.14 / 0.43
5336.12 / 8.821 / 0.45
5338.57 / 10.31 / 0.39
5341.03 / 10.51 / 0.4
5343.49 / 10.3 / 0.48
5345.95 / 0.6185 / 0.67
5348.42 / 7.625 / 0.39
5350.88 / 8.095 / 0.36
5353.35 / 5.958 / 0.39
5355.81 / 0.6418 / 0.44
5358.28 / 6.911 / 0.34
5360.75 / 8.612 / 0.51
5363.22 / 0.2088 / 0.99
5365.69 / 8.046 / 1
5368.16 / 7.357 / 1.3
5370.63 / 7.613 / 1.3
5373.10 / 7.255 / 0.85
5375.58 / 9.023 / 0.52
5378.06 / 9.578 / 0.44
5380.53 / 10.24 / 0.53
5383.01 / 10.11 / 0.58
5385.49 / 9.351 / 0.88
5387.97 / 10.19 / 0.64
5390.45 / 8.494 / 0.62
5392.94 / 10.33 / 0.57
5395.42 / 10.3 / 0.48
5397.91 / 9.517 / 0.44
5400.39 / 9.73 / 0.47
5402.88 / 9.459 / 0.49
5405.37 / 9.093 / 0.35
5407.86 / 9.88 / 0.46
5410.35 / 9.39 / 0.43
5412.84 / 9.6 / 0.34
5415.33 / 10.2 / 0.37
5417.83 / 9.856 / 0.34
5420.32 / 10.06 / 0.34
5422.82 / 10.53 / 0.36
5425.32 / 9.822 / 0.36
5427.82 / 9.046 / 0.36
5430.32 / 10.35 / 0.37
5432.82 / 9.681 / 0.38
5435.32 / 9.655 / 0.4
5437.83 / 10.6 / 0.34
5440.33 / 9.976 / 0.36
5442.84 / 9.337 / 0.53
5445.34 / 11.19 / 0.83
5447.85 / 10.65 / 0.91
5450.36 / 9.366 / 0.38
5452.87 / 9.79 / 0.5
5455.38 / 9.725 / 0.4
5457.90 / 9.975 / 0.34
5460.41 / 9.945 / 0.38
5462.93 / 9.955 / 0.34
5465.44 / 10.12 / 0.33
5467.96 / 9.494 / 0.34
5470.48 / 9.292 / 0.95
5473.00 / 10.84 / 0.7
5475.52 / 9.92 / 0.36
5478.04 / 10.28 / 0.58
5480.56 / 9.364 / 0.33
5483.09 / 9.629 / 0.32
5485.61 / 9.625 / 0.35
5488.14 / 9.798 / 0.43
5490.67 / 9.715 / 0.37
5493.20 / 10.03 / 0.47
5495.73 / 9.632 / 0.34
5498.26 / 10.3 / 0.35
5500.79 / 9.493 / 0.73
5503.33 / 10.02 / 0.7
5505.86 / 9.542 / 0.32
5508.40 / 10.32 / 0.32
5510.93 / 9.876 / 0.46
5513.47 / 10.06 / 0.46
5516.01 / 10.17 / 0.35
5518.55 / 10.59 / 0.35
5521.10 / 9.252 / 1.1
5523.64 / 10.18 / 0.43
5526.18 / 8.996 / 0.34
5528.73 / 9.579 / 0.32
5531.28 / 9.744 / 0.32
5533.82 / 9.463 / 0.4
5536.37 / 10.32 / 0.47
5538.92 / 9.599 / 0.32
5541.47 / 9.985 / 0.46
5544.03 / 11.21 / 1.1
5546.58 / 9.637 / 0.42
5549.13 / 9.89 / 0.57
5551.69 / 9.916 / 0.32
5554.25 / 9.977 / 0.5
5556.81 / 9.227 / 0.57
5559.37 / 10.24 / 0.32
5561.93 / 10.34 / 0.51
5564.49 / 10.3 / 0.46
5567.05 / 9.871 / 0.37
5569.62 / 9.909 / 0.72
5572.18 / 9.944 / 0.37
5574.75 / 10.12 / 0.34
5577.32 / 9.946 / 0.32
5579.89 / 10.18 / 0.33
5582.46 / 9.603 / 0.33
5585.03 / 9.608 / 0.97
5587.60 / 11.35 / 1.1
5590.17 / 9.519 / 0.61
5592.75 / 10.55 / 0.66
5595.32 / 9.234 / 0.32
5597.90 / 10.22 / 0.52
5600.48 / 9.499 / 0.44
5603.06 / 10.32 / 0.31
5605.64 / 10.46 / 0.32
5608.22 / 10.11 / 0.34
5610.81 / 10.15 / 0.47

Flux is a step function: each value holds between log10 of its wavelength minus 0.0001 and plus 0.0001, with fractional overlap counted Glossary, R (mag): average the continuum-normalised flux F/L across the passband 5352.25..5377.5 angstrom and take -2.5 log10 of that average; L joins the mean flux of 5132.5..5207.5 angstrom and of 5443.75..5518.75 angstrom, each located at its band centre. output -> 0.42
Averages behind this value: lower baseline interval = 7.99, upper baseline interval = 9.95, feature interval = 6.26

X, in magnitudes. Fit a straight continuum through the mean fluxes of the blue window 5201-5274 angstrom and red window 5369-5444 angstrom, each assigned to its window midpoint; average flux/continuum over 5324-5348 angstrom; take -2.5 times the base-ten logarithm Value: 0.07 mag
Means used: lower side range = 8.91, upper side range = 9.6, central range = 8.76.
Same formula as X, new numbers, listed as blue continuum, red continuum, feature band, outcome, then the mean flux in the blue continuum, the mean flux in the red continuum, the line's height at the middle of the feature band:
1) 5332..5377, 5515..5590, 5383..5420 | -0.24 mag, 7.09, 9.96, 7.77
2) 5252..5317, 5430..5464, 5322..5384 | 0.23 mag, 9.47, 10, 9.69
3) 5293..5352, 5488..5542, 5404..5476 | -0.03 mag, 9.27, 9.85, 9.62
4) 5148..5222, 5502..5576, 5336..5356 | 0.23 mag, 8.07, 9.94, 8.92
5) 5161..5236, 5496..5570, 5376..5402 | -0.07 mag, 8.06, 9.93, 9.12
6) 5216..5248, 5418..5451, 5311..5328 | 0.08 mag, 9.22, 10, 9.57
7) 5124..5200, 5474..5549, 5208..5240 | -0.08 mag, 8.09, 9.88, 8.4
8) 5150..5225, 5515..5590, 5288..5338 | -0.10 mag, 8.09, 9.96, 8.73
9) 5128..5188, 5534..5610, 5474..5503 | -0.03 mag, 7.84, 10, 9.59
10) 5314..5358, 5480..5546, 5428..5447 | -0.11 mag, 8.15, 9.87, 9.14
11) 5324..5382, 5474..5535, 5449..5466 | -0.08 mag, 7.7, 9.82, 9.16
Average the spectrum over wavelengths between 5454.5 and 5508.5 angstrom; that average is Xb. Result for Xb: 9.85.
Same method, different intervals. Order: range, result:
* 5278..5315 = 9.62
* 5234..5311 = 9.54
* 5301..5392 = 8.47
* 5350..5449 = 8.91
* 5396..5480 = 9.89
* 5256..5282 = 9.33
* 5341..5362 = 6.35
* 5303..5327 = 9.87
